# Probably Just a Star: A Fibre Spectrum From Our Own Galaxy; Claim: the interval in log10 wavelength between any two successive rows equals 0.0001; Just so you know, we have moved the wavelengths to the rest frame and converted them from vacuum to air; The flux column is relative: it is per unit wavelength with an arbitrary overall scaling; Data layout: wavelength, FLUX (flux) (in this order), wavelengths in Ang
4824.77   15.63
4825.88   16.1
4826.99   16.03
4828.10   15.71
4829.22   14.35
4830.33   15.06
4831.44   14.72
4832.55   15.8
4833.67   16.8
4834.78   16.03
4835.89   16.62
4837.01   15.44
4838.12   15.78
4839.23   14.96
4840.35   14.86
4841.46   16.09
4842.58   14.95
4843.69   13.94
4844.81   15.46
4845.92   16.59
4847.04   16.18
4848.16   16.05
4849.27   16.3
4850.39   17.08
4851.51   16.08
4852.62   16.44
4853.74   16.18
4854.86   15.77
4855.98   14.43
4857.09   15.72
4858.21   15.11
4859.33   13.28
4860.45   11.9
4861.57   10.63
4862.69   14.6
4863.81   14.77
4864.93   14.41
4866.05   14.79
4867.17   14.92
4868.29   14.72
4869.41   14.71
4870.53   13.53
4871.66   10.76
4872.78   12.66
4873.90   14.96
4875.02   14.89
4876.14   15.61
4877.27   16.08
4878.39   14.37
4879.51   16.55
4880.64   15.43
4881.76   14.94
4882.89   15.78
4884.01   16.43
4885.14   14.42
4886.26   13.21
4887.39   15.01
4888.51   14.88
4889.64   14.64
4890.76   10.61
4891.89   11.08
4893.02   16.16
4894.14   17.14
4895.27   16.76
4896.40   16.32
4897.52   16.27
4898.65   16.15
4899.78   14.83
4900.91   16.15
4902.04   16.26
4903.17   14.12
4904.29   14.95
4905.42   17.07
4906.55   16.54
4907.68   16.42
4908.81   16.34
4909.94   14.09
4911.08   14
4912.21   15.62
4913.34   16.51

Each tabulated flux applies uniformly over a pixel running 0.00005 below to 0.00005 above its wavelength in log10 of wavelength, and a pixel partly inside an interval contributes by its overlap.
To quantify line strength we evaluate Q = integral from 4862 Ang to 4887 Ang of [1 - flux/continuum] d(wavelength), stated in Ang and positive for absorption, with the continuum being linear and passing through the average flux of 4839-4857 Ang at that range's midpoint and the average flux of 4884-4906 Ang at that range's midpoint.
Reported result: 1.2 Ang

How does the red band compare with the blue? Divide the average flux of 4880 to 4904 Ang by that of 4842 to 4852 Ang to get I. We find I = 0.95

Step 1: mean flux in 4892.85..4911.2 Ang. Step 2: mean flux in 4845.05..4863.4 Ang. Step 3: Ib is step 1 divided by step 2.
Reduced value 1.0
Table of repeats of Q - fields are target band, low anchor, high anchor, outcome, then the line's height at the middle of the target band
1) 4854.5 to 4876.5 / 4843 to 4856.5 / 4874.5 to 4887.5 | 2.07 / 15.5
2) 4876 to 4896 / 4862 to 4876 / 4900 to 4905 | -0.23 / 14.8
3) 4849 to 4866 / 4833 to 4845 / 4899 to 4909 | 0.88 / 15.6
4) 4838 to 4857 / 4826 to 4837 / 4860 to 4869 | -1.18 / 14.8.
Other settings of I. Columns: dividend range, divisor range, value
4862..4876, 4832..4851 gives 0.90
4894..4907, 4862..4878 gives 1.12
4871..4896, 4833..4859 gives 0.93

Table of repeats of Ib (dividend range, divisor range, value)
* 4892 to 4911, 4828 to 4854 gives 1.01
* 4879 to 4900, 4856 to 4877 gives 1.07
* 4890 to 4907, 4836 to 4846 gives 1.00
